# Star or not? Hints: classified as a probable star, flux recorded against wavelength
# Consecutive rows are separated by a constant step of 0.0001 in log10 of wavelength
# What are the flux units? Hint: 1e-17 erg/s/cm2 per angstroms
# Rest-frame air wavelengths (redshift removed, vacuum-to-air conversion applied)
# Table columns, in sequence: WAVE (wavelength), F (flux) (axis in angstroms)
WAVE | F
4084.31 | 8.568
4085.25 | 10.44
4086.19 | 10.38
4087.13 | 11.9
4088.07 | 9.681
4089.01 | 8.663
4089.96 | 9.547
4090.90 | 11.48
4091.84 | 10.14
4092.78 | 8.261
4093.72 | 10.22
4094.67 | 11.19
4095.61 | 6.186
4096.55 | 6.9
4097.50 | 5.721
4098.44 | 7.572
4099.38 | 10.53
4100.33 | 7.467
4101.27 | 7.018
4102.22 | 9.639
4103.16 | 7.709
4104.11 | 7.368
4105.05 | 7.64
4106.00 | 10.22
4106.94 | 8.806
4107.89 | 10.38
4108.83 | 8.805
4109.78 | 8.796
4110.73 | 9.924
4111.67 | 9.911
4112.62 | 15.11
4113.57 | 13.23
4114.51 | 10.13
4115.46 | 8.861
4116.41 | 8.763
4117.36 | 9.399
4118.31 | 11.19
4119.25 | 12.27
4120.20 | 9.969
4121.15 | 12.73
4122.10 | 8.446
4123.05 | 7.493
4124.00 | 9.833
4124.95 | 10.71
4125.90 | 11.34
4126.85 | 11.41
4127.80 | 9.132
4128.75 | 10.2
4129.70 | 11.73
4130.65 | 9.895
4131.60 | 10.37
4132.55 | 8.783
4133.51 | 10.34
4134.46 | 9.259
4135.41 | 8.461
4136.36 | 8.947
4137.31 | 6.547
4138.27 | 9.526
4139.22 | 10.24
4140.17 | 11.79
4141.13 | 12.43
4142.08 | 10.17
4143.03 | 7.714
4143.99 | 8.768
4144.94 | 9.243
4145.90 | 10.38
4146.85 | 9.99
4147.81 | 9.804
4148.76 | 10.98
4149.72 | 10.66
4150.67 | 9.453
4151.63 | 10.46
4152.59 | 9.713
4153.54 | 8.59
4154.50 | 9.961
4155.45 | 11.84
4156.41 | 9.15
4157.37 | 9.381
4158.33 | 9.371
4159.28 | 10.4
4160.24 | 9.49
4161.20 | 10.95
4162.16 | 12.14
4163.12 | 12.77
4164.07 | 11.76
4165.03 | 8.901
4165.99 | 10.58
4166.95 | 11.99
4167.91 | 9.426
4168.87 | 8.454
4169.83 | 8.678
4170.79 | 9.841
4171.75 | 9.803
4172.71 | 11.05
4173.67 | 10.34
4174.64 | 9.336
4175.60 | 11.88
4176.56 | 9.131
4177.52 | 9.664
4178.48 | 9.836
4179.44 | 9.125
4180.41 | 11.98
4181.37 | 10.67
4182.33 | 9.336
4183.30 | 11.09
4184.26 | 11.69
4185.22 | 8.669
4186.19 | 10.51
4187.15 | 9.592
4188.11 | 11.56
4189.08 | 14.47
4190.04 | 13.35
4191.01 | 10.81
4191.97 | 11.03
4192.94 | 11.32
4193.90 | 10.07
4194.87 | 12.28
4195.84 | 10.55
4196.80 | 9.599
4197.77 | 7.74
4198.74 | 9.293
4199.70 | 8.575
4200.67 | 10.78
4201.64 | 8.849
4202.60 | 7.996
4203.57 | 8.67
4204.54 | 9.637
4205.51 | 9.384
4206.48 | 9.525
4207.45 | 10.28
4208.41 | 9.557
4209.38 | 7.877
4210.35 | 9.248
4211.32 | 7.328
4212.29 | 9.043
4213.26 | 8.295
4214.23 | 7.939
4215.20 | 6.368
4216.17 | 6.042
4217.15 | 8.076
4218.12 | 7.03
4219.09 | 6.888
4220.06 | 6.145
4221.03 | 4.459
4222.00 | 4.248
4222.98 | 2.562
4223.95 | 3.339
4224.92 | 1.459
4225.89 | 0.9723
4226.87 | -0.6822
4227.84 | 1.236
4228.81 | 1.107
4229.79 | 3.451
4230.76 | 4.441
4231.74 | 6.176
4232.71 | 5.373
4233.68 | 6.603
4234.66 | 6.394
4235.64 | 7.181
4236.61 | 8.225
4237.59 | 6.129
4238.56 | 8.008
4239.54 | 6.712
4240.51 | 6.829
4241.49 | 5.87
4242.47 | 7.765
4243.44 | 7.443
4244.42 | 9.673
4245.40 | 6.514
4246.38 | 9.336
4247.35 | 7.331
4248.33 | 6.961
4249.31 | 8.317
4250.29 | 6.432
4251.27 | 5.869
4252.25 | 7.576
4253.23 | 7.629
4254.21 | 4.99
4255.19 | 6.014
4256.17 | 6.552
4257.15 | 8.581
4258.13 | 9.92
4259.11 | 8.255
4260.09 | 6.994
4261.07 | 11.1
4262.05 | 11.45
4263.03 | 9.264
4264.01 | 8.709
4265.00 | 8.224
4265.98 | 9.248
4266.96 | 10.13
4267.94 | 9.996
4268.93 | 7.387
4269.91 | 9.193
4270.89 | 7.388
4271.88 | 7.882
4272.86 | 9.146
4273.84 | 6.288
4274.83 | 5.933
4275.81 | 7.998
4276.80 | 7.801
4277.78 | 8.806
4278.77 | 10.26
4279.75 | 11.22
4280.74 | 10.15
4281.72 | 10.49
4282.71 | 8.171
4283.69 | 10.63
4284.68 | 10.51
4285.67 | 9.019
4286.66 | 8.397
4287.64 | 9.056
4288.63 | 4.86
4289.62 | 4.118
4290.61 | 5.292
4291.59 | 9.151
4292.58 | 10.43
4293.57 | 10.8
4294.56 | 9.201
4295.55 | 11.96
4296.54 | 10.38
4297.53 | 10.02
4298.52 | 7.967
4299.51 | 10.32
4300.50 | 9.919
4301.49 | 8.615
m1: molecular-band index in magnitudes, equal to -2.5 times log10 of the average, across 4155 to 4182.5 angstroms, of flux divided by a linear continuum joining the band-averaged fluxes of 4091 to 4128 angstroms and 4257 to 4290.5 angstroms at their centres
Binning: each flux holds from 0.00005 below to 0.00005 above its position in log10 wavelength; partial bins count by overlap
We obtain -0.12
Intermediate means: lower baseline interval 9.52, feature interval 10.3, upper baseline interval 8.68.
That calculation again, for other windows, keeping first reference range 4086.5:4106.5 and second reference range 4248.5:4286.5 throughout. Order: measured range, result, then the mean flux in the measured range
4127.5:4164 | -0.15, 10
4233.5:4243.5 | 0.22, 7.01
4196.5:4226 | 0.17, 7.39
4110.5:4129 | -0.20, 10.5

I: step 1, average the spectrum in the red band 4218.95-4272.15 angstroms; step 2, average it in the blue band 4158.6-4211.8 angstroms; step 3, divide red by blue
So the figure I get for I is 0.7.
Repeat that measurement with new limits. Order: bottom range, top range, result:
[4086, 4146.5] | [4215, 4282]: 0.72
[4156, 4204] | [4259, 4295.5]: 0.85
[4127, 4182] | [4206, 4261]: 0.65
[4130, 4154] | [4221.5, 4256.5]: 0.58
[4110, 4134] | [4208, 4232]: 0.51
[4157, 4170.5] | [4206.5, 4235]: 0.54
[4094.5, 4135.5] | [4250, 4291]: 0.87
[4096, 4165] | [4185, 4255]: 0.76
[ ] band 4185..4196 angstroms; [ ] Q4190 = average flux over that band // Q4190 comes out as 11.3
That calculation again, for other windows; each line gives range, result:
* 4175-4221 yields 9.49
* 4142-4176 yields 10.1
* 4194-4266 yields 7.21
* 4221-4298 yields 7.4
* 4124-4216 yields 9.96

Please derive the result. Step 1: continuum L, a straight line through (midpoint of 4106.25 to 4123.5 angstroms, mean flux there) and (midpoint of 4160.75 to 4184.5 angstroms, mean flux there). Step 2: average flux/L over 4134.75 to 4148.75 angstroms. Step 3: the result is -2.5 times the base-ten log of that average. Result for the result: 0.08 mag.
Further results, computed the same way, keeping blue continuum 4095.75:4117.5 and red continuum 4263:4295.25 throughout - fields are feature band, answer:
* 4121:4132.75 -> -0.12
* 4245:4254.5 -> 0.22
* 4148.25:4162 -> -0.13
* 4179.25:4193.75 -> -0.24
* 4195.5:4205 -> -0.04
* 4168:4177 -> -0.10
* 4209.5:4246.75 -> 0.43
